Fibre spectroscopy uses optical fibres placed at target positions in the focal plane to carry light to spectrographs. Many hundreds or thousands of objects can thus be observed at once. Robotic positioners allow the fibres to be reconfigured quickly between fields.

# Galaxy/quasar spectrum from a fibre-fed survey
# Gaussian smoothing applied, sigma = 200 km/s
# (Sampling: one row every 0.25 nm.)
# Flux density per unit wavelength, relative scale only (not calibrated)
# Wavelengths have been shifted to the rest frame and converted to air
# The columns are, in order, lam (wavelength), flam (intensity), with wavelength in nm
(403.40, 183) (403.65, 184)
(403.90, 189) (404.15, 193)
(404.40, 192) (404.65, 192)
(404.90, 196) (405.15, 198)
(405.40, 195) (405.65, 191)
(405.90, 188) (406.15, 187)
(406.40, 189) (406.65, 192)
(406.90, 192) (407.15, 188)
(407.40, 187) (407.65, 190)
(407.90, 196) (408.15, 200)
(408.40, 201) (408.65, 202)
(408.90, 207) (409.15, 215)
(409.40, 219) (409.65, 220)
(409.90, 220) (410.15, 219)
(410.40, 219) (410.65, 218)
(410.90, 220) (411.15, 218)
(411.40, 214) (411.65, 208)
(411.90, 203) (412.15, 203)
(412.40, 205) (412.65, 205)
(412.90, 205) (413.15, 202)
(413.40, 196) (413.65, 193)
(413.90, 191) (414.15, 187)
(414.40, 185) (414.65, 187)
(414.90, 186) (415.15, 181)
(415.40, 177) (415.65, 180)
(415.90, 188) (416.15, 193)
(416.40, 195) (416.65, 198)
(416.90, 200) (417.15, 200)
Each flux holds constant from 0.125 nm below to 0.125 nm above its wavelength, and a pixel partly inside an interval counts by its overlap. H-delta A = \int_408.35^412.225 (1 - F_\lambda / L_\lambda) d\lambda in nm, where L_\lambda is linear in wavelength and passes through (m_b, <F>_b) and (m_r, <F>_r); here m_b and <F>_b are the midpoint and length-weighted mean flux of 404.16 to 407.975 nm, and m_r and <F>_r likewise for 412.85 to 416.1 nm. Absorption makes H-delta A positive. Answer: -0.47 nm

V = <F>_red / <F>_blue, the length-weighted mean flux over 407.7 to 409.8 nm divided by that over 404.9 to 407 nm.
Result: 1.08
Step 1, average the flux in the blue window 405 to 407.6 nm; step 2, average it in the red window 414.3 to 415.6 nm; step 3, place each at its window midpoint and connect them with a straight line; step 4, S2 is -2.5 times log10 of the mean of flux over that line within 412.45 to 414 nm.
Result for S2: -0.08 mag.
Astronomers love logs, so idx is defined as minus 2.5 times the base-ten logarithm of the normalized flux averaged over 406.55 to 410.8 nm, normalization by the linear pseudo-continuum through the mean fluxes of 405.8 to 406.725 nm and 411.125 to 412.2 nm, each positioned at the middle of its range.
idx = -0.04 mag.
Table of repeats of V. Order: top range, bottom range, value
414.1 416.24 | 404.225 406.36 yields 0.96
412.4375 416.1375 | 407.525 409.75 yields 0.93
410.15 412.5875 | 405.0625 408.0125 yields 1.11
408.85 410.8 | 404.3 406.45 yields 1.13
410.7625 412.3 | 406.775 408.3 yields 1.10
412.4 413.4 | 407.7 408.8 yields 1.02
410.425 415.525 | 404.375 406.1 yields 1.03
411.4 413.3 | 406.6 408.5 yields 1.06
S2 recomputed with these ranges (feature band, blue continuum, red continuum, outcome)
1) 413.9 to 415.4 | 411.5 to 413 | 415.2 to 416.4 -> 0.04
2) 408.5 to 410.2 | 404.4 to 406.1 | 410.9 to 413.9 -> -0.08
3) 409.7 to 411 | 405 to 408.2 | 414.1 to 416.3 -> -0.16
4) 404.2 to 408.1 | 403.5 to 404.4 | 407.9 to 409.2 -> 0.02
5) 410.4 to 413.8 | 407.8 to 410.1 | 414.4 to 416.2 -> -0.06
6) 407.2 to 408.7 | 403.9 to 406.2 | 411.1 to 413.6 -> 0.01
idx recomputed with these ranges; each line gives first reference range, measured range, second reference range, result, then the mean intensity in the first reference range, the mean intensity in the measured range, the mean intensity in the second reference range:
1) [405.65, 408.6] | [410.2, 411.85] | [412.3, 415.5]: -0.13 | 192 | 216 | 192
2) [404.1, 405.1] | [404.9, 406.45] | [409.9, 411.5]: 0.03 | 194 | 192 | 218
